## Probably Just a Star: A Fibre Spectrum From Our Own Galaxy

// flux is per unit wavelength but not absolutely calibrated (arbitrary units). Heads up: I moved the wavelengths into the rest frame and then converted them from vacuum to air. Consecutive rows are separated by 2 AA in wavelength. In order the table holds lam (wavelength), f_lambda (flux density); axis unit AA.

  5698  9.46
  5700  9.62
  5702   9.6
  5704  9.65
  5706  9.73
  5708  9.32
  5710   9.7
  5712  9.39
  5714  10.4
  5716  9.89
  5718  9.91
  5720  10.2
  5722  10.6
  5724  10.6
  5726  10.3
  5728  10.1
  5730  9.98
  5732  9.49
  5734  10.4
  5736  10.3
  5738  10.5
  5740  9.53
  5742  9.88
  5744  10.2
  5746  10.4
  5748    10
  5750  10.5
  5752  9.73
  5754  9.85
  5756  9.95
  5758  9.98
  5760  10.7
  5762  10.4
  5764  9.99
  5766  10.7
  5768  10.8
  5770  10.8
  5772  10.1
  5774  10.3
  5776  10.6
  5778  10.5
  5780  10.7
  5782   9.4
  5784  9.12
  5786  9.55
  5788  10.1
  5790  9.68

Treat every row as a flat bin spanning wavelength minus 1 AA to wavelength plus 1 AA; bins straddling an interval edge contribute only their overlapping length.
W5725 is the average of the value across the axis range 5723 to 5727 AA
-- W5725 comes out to 10.4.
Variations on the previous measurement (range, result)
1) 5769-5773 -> 10.4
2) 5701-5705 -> 9.62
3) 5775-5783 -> 10.3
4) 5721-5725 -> 10.6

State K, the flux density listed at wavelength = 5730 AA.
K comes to 9.98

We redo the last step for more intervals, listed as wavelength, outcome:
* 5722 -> 10.6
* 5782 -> 9.4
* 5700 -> 9.62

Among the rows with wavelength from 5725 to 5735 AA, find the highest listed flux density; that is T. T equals 10.4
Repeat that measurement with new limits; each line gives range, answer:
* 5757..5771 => 10.8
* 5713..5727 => 10.6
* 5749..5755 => 10.5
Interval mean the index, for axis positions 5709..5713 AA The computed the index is 9.54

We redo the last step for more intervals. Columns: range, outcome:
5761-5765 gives 10.2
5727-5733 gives 9.86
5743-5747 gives 10.3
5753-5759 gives 9.93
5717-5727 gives 10.3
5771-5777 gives 10.3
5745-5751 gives 10.3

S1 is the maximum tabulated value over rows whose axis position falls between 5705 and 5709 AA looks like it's 9.73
